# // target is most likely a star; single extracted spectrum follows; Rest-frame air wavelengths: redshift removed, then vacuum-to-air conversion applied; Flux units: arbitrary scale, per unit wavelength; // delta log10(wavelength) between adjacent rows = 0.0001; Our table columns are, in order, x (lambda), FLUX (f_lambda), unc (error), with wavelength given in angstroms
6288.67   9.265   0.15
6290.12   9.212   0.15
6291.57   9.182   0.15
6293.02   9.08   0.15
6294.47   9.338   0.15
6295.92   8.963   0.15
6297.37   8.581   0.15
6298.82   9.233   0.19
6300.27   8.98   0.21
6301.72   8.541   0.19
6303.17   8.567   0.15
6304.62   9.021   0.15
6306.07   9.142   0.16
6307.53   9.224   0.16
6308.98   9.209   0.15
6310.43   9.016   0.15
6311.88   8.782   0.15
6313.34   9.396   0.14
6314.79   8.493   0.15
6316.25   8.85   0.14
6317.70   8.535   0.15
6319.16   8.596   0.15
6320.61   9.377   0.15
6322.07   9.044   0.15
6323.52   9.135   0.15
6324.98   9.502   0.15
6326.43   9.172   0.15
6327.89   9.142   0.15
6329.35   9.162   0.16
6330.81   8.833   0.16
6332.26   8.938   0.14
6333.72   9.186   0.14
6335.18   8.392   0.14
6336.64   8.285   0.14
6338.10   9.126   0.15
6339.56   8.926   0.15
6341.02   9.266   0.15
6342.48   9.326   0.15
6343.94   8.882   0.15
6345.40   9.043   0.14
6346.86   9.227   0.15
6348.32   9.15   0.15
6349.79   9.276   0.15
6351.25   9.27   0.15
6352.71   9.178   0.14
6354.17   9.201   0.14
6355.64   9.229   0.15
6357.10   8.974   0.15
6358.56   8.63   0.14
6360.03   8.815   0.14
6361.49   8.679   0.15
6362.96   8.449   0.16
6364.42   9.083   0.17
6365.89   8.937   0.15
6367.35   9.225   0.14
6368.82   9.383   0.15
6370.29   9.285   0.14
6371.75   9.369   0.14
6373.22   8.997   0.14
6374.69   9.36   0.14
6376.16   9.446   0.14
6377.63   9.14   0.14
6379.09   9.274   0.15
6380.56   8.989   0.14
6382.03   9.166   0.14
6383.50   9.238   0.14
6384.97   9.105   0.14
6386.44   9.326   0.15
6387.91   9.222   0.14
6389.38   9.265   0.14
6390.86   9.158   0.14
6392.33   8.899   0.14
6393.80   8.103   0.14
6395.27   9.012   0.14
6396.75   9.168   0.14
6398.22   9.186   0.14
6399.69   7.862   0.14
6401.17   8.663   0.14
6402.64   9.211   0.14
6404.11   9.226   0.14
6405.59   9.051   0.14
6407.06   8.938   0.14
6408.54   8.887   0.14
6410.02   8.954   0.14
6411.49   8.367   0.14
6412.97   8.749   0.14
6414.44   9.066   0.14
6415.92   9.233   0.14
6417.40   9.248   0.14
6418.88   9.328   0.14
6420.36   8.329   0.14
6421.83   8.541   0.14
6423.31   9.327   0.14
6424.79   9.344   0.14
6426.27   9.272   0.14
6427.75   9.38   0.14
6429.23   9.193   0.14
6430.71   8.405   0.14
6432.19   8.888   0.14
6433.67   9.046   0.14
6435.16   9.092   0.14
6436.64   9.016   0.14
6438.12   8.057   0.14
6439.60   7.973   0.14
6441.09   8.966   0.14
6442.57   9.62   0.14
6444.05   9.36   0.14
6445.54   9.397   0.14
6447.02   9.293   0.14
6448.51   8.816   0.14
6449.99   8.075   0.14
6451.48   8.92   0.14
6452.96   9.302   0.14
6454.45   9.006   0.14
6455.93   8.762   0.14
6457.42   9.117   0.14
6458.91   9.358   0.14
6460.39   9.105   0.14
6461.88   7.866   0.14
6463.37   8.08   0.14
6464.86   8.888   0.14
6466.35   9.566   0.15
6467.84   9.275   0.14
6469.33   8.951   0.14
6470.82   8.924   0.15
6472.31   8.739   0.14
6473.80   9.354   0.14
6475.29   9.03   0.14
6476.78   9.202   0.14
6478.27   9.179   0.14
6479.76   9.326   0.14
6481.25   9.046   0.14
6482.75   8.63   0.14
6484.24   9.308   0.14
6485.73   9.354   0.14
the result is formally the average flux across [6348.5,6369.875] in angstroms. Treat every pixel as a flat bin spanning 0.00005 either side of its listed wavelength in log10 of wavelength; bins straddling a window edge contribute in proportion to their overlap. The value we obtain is 9.03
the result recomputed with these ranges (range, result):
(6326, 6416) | 9.02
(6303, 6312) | 9.04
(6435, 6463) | 8.89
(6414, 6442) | 8.93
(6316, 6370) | 9.02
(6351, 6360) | 9.05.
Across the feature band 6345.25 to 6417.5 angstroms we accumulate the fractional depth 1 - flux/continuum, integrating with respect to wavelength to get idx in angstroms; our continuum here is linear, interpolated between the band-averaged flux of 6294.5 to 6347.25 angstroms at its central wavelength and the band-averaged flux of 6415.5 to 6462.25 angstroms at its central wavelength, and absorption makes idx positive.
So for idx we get -0.5 angstroms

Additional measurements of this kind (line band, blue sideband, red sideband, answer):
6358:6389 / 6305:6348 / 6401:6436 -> -0.36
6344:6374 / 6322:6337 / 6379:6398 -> -0.12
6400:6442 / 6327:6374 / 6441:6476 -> 0.43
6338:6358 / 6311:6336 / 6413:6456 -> -0.39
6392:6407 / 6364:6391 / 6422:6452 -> 0.45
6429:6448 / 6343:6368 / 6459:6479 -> 0.06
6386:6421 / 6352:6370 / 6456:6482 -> 0.22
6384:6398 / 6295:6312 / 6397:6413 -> -0.29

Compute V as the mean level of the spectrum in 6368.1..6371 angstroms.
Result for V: 9.32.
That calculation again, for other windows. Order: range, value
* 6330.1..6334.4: 9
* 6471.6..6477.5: 9.09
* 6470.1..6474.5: 9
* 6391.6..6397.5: 8.8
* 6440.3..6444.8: 9.29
